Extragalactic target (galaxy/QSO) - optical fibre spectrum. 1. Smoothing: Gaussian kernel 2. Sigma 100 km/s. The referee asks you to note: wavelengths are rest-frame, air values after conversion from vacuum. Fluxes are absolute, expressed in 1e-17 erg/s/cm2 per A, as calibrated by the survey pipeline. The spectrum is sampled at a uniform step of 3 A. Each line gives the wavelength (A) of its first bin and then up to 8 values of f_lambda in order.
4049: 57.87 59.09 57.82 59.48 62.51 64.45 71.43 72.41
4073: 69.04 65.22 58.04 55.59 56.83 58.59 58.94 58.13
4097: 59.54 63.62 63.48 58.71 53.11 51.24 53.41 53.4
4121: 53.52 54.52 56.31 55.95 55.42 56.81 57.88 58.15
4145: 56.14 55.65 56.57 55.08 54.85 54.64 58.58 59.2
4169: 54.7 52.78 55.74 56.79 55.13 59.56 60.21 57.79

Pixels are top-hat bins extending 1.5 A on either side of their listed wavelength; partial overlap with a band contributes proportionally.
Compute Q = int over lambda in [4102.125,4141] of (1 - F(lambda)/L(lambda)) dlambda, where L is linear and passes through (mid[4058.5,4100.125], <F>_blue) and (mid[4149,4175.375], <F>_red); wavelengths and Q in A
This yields 2.2 A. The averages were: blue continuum 62.3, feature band 55.6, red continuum 55.8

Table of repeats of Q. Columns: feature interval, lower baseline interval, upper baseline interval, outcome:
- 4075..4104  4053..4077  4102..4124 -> 0.13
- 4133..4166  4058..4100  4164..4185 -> 0.75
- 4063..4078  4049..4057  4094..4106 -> -2.23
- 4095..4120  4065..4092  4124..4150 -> 1.16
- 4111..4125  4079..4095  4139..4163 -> 0.91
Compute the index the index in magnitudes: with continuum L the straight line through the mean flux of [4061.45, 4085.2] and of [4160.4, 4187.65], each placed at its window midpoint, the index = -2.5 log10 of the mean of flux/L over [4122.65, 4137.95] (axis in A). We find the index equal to 0.08 mag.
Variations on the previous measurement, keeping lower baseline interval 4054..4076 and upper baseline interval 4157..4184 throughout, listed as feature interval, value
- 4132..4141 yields 0.042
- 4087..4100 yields 0.063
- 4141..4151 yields 0.032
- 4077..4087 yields 0.119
